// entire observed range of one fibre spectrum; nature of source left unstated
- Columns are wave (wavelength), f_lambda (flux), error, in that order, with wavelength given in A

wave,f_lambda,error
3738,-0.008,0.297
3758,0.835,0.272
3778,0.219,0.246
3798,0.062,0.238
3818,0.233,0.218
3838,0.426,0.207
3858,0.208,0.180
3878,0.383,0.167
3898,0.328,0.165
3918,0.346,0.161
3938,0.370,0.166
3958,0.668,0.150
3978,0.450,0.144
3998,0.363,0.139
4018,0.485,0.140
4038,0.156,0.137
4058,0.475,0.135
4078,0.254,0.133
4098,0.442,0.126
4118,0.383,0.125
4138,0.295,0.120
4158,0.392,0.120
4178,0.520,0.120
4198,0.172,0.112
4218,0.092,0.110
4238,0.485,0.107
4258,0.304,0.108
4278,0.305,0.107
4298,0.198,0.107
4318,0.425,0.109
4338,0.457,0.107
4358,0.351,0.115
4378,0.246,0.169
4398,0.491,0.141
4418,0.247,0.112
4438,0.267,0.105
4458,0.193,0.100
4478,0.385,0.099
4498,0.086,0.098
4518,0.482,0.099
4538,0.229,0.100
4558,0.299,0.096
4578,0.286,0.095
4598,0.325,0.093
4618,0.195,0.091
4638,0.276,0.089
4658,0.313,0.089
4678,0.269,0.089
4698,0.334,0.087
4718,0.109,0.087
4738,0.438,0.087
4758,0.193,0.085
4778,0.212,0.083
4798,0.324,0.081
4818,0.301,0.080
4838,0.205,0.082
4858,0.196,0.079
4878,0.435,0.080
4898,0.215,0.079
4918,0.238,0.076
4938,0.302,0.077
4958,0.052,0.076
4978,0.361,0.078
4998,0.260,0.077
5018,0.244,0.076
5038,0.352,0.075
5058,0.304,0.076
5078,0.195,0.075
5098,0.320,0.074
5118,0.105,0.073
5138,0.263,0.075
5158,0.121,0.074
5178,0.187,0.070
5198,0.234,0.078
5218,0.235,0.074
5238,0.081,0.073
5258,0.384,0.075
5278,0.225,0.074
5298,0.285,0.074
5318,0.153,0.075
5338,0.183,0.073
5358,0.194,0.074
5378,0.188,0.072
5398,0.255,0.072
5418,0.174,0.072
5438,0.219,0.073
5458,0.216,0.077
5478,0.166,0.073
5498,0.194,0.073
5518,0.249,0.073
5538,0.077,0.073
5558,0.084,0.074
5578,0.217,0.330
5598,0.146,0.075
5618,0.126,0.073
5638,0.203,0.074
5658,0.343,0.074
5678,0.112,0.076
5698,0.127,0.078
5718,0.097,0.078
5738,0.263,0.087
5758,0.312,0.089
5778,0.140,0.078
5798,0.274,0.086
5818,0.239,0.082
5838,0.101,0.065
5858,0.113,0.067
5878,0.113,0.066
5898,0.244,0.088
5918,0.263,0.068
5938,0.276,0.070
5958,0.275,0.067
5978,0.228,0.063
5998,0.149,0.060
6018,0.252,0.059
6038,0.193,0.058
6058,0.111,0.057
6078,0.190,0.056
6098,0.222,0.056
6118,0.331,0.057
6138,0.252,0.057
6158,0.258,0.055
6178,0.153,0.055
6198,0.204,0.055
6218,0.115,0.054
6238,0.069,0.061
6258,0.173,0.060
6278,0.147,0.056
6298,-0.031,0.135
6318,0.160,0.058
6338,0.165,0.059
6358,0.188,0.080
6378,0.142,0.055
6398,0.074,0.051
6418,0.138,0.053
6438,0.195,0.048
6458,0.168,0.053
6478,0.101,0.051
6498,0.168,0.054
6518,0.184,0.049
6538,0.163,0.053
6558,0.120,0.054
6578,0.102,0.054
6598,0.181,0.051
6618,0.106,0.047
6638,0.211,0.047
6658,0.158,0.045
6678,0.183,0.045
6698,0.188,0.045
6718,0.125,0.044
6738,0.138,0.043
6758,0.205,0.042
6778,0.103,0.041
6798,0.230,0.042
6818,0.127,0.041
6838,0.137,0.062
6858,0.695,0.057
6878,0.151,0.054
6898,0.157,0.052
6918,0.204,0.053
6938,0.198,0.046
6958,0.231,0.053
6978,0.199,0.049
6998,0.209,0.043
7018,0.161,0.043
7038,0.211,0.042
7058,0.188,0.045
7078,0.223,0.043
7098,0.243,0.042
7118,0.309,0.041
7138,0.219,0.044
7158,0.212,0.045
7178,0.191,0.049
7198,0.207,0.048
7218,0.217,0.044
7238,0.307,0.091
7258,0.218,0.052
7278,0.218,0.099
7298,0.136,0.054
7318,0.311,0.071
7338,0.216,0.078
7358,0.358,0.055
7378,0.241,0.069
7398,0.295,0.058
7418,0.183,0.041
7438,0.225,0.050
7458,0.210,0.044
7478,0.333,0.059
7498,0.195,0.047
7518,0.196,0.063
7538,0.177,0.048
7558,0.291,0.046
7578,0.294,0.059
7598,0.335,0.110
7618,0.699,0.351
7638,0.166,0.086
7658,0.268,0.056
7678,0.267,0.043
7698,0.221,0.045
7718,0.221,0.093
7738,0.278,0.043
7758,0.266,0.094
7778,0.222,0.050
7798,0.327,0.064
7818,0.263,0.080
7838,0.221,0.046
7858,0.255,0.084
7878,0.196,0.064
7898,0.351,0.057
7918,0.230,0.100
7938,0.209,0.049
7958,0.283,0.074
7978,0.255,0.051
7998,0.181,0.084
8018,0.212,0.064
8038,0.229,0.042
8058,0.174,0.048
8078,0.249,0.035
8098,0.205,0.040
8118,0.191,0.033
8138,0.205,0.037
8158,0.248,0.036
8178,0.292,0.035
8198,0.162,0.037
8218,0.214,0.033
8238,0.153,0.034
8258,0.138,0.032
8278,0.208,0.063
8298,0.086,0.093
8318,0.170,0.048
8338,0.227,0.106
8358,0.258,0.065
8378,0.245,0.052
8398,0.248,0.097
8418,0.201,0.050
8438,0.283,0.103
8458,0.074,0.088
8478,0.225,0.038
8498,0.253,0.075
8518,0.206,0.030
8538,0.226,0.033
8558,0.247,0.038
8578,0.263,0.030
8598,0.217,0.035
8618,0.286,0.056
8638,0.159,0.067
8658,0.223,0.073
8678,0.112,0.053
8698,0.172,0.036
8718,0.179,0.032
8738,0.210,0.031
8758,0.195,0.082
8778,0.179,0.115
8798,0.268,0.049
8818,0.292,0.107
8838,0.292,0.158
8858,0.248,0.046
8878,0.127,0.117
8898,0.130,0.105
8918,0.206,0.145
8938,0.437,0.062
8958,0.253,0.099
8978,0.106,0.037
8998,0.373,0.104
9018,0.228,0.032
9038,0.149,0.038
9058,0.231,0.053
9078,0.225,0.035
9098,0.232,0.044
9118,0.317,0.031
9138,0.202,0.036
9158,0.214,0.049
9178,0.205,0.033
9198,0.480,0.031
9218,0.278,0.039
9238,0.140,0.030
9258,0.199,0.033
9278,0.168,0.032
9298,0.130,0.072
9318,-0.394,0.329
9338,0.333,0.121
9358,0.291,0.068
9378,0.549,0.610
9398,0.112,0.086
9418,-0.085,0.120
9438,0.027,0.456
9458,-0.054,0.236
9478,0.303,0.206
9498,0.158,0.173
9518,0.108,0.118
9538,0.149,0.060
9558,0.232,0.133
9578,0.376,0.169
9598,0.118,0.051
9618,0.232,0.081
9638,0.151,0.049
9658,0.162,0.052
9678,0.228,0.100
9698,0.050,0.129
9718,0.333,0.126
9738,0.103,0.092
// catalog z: 0.837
